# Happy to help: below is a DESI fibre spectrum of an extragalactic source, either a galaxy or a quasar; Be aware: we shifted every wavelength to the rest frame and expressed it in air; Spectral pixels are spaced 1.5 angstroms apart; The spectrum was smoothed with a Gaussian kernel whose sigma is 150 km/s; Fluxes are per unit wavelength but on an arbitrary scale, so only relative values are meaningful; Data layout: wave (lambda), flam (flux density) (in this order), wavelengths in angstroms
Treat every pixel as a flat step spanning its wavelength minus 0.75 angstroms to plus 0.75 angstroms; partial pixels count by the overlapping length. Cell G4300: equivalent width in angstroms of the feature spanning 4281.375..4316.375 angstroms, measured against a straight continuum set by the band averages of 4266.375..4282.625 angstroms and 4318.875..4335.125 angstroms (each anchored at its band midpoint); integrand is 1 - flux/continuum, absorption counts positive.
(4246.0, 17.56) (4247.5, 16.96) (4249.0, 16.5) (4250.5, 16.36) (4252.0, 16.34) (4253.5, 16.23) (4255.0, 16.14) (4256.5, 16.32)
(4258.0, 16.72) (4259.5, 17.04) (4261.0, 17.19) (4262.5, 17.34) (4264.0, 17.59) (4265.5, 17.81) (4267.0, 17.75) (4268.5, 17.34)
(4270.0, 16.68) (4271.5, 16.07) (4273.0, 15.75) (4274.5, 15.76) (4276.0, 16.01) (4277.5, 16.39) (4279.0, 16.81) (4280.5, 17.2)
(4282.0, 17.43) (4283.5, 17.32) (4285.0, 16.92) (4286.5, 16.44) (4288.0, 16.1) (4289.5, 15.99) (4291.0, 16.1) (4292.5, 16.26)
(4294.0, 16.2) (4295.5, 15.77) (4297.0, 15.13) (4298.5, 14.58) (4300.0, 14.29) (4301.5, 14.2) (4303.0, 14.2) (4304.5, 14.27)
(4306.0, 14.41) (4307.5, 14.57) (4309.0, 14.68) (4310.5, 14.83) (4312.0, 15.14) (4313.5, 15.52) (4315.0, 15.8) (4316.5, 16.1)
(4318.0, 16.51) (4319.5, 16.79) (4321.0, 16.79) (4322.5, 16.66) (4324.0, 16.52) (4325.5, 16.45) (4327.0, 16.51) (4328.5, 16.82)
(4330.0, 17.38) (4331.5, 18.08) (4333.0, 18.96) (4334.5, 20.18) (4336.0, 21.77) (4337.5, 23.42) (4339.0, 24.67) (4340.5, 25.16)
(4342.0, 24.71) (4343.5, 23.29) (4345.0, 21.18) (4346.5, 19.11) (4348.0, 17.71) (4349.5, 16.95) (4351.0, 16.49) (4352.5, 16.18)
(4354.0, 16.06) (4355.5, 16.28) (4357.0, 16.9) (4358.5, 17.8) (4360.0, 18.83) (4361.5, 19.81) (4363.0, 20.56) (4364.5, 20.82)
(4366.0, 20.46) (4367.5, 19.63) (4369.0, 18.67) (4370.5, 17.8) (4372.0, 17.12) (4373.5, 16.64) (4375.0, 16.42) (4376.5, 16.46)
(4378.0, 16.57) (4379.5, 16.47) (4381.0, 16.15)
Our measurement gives 3.0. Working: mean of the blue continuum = 16.6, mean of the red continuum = 17.4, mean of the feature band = 15.5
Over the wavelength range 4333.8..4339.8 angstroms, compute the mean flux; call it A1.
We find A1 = 22.6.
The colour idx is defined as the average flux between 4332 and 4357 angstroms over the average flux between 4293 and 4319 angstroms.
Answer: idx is 1.33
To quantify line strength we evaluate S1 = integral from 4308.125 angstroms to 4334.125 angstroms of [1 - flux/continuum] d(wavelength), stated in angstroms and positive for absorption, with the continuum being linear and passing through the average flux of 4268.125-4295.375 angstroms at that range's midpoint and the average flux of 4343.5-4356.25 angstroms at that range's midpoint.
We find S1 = 1.2 angstroms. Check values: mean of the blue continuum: 16.5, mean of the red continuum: 17.8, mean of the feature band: 16.5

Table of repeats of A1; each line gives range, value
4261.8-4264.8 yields 17.5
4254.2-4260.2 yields 16.5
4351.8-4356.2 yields 16.2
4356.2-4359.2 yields 17.3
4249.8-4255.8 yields 16.3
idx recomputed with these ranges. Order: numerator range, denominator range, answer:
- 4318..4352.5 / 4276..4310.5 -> 1.23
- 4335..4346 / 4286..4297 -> 1.45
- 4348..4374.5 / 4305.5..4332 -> 1.12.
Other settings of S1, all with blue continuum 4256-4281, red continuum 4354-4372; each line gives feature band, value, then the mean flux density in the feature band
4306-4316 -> 1.5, 15.1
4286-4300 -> 1.3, 15.7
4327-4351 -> -2.8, 20.4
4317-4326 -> 0.6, 16.6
